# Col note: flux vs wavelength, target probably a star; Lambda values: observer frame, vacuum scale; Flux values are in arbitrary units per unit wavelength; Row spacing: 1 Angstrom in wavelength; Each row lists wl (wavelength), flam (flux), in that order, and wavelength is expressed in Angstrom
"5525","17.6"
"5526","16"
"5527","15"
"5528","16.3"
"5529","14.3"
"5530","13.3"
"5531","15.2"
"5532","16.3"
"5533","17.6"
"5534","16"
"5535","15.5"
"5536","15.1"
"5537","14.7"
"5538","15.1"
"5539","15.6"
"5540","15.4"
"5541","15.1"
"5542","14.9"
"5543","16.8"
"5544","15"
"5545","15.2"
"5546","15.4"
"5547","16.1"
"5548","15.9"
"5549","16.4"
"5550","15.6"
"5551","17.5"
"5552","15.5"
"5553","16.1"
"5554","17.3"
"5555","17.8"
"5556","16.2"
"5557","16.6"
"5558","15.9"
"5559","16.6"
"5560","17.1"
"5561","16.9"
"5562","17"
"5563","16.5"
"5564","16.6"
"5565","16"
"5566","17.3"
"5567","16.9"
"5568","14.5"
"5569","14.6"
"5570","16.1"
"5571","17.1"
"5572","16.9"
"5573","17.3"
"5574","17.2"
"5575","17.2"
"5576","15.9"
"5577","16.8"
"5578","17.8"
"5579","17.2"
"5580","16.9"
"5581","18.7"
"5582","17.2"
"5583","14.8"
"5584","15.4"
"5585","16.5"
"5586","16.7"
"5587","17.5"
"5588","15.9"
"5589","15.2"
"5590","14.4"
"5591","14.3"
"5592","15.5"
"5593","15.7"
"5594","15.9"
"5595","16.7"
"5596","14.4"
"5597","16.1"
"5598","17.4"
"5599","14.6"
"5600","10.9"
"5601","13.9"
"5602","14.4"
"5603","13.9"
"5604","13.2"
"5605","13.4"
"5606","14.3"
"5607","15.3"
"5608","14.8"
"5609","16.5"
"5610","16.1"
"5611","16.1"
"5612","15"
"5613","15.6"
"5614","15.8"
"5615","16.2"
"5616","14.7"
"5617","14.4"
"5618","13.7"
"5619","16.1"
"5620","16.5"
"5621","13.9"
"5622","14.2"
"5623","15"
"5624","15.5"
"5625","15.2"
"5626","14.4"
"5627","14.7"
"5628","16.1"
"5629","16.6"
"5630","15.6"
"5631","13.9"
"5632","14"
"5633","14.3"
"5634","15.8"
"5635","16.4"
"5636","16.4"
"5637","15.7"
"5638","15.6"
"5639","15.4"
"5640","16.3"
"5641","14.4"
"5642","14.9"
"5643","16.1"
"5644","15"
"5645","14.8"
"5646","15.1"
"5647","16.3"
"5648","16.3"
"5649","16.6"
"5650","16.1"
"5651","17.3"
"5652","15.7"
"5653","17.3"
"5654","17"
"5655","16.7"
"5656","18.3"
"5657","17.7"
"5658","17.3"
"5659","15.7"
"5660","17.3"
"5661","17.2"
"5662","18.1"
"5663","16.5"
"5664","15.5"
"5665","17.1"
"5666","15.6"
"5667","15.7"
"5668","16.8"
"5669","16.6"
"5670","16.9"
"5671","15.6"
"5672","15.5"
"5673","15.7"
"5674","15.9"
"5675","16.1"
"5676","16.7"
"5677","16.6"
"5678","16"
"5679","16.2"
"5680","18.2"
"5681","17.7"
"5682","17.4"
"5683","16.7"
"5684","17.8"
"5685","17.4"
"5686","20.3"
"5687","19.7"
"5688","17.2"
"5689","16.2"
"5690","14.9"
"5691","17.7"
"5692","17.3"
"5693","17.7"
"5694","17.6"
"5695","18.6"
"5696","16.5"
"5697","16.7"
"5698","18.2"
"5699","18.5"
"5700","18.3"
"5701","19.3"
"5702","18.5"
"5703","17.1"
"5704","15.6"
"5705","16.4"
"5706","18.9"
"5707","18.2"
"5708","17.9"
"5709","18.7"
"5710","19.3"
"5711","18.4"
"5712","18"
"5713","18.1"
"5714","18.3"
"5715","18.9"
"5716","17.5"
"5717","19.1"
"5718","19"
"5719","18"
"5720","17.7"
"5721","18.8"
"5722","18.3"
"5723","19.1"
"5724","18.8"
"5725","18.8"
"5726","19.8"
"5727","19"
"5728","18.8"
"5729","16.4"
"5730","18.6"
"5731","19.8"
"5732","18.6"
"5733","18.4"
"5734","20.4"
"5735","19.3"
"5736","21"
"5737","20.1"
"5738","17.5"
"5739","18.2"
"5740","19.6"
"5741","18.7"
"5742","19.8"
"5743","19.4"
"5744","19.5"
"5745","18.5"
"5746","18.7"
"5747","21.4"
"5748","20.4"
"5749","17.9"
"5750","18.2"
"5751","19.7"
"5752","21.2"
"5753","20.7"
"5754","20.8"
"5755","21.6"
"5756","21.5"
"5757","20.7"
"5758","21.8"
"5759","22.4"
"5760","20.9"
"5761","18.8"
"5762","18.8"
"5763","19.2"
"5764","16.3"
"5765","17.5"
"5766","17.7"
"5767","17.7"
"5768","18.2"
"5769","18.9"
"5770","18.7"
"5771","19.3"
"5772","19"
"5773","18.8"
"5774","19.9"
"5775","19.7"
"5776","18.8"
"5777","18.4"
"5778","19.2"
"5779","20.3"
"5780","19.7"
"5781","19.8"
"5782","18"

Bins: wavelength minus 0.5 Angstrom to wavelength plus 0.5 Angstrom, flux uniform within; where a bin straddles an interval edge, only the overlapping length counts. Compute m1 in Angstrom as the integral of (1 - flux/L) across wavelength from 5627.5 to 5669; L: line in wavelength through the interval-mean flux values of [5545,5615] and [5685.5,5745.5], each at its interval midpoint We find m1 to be 2.6 Angstrom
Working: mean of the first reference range 15.9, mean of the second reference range 18.4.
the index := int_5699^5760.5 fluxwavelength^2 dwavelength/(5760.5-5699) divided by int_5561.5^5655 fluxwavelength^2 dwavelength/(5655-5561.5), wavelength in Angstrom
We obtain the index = 1.3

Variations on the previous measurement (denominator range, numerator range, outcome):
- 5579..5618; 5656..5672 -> 1.11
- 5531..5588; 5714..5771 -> 1.26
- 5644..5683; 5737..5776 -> 1.21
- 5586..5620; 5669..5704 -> 1.17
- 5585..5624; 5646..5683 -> 1.12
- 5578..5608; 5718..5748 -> 1.30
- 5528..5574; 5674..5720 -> 1.16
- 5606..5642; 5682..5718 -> 1.20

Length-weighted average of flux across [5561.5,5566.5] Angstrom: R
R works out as 16.7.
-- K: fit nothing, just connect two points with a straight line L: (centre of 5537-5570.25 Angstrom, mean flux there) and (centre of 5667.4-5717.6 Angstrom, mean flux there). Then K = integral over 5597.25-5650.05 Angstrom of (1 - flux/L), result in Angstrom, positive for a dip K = 5.1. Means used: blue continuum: 16.1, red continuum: 17.5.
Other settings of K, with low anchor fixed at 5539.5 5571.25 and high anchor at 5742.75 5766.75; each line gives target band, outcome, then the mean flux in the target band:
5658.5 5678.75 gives 2.0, 16.4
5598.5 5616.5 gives 2.5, 14.7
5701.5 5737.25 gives 1.0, 18.5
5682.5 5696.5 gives 0.8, 17.5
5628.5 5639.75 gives 1.4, 15.4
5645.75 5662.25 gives 1.0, 16.8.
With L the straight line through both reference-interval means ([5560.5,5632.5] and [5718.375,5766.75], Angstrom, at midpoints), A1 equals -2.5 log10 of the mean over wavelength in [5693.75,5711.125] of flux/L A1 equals 0.02 mag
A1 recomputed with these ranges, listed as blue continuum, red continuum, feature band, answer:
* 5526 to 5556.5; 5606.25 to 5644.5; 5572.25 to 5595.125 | -0.06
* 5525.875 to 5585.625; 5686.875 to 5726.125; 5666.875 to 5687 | 0.05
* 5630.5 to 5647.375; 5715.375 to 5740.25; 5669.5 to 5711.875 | 0.00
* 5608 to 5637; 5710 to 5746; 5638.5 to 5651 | 0.03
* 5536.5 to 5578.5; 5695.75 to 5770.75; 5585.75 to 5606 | 0.13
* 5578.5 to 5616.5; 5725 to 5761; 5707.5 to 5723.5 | 0.02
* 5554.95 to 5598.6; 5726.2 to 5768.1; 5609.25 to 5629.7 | 0.12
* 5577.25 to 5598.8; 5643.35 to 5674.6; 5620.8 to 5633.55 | 0.10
